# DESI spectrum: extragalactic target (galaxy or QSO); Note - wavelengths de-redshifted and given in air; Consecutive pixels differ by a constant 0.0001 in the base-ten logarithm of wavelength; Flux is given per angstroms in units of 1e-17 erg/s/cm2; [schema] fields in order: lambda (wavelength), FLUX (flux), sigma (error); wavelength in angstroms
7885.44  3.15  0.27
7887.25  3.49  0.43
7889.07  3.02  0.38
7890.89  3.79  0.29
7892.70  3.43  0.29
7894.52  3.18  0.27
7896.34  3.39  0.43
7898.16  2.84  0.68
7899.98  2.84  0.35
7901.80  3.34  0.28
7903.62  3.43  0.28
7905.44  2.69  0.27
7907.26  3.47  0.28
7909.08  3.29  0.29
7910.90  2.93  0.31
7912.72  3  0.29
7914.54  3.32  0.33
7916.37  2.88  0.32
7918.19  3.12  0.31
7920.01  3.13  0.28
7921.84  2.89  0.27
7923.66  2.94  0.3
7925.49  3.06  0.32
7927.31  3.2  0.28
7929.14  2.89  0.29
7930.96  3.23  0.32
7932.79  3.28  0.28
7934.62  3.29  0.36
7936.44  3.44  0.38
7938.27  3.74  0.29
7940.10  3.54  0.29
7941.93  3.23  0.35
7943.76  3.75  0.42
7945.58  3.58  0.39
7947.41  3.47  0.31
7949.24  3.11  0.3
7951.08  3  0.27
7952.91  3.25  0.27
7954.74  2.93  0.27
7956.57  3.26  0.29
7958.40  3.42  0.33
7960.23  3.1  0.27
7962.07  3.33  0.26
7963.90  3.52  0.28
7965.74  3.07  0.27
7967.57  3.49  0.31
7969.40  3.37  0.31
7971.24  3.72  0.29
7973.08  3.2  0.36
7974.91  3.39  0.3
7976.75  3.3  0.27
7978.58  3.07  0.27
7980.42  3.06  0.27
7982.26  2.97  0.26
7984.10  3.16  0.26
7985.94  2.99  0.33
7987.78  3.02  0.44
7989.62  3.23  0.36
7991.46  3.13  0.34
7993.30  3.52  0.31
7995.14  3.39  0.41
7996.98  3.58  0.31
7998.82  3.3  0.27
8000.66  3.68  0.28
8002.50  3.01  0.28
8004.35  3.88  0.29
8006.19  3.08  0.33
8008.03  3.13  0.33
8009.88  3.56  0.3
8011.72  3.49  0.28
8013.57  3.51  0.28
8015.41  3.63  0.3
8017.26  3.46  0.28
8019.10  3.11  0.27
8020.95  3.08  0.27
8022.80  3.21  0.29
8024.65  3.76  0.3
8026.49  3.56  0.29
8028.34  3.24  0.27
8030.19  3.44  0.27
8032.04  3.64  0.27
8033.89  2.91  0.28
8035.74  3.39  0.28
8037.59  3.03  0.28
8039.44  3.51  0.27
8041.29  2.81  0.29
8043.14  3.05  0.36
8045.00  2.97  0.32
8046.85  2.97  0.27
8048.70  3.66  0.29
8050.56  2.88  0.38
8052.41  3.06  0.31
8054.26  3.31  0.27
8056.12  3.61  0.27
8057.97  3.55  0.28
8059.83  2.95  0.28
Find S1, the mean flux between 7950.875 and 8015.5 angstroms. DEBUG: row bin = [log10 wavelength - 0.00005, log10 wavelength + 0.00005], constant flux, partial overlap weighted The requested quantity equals 3.3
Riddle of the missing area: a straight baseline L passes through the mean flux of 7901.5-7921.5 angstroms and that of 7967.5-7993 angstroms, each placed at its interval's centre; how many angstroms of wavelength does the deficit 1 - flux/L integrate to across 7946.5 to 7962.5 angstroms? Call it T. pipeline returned -0.1 angstroms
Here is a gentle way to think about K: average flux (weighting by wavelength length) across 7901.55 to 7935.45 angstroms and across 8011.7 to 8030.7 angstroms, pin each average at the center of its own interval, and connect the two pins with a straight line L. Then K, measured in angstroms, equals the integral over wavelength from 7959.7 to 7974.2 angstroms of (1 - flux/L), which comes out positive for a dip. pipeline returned -0.5 angstroms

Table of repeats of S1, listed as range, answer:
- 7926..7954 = 3.33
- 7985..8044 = 3.32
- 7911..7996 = 3.24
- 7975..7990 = 3.11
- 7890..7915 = 3.21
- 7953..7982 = 3.27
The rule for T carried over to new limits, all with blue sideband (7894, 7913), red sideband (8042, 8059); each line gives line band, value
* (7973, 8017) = -1.7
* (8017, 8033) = -0.9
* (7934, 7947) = -1.5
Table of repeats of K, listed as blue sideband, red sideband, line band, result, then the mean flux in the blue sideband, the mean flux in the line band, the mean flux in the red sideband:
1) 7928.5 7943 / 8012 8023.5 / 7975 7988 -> 0.93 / 3.34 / 3.1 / 3.34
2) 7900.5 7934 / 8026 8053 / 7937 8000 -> -3.01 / 3.11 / 3.3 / 3.2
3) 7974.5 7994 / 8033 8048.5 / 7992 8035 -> -3.64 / 3.16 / 3.4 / 3.11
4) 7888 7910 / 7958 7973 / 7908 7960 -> 1.26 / 3.23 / 3.22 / 3.36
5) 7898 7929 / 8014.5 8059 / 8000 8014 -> -0.75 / 3.08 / 3.41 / 3.28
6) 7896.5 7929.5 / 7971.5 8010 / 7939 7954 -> -0.97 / 3.08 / 3.37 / 3.27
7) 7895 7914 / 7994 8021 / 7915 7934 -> 0.65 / 3.13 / 3.07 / 3.4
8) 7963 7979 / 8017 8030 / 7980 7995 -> 0.91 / 3.36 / 3.15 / 3.35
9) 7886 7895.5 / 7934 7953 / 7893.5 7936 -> 3.40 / 3.37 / 3.12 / 3.41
